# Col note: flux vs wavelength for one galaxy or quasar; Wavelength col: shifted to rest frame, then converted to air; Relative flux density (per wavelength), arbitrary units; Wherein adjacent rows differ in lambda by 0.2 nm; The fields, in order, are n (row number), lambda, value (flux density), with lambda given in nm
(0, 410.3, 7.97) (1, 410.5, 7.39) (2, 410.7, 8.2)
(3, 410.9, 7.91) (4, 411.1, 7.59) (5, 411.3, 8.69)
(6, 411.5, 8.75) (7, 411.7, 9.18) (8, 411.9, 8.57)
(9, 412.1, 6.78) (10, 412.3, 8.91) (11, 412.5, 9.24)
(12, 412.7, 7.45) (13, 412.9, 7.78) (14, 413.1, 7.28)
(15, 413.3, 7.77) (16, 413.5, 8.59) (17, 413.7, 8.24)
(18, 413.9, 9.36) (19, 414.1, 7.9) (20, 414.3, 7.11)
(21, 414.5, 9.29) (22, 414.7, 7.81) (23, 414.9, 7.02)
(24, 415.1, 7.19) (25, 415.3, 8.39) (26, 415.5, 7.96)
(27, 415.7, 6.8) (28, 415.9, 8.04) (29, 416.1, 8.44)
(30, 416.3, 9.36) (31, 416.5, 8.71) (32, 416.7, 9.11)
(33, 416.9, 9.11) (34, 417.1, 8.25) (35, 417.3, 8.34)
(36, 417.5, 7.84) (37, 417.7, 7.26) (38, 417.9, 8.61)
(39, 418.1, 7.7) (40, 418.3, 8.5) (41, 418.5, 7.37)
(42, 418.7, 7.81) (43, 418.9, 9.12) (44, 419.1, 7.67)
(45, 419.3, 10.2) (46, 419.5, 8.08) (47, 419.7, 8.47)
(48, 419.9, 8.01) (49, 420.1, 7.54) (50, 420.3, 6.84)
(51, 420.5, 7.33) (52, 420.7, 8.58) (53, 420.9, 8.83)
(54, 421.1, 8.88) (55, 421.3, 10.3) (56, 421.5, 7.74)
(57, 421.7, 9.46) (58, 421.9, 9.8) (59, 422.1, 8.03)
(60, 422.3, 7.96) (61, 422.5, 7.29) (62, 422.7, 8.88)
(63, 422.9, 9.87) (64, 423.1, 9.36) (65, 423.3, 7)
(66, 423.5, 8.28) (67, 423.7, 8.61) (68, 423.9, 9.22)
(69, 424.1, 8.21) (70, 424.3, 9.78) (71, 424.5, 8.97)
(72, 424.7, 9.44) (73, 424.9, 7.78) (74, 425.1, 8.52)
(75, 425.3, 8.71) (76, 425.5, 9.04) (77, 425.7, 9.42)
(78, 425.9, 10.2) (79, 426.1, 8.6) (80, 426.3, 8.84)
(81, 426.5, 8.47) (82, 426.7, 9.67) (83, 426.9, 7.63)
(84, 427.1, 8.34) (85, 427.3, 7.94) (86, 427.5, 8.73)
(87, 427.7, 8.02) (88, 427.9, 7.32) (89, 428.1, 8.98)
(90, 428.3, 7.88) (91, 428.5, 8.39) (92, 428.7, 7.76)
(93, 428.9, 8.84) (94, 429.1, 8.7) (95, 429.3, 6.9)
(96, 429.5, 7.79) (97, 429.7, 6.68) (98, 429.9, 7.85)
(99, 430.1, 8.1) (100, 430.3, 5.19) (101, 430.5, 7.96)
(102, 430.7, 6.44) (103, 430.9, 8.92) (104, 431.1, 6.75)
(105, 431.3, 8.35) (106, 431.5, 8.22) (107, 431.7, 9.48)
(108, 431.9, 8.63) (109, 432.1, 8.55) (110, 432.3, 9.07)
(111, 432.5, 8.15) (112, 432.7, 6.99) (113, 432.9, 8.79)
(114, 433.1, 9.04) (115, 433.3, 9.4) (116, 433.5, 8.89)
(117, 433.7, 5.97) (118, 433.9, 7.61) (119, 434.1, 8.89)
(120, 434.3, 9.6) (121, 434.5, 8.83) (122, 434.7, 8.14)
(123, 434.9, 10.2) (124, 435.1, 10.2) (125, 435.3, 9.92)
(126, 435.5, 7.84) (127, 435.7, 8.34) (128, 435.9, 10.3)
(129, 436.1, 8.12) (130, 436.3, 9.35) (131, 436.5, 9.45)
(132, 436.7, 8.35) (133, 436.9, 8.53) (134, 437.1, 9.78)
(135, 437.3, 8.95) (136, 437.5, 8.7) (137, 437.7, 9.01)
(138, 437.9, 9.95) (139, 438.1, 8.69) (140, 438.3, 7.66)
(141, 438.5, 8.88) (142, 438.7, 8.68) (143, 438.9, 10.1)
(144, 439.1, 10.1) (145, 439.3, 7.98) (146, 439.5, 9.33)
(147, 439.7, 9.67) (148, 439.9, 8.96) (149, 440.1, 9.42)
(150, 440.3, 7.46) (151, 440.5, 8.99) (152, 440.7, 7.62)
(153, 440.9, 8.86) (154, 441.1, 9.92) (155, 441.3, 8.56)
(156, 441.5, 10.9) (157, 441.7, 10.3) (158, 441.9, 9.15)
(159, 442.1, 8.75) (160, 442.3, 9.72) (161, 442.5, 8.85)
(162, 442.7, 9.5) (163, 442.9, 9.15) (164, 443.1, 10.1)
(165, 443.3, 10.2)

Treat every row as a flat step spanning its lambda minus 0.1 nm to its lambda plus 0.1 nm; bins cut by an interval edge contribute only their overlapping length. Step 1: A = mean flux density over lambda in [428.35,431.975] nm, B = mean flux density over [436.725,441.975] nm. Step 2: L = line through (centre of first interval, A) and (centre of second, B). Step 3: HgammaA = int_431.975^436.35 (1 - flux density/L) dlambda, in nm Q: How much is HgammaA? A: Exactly -0.19 nm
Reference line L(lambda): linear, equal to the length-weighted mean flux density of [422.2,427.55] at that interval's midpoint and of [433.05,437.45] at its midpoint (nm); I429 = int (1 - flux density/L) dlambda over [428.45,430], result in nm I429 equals 0.16 nm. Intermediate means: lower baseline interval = 8.69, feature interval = 7.85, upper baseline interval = 8.89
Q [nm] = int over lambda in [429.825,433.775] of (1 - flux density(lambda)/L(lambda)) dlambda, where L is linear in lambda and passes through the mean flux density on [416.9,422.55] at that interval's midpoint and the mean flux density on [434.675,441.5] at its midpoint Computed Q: 0.33 nm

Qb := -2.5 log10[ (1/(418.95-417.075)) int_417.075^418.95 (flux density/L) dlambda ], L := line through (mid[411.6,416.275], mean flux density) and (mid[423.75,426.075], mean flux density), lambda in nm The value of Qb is 0.05 mag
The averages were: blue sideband 8.07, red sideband 9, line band 8.05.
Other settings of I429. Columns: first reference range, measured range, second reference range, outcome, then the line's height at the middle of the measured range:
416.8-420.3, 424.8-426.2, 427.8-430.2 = -0.15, 8.02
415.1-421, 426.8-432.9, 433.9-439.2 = 0.55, 8.75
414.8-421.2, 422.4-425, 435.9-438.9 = -0.08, 8.4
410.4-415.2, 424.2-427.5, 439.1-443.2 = -0.09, 8.59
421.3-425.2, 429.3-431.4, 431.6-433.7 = 0.30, 8.6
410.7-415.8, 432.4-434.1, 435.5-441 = 0.12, 8.74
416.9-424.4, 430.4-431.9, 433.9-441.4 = 0.12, 8.77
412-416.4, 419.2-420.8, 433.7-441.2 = 0.02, 8.26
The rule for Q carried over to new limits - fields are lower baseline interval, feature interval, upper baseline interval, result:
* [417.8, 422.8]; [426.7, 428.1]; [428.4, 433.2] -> -0.01 nm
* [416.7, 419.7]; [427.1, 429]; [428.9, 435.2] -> 0.01 nm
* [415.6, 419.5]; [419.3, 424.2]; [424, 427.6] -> 0.05 nm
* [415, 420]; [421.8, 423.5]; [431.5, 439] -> -0.02 nm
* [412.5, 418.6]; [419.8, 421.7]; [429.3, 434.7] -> -0.05 nm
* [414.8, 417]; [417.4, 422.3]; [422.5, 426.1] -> 0.10 nm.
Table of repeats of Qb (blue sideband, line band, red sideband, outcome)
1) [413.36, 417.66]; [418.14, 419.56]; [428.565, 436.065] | -0.02 mag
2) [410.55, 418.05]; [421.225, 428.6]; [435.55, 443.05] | -0.01 mag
